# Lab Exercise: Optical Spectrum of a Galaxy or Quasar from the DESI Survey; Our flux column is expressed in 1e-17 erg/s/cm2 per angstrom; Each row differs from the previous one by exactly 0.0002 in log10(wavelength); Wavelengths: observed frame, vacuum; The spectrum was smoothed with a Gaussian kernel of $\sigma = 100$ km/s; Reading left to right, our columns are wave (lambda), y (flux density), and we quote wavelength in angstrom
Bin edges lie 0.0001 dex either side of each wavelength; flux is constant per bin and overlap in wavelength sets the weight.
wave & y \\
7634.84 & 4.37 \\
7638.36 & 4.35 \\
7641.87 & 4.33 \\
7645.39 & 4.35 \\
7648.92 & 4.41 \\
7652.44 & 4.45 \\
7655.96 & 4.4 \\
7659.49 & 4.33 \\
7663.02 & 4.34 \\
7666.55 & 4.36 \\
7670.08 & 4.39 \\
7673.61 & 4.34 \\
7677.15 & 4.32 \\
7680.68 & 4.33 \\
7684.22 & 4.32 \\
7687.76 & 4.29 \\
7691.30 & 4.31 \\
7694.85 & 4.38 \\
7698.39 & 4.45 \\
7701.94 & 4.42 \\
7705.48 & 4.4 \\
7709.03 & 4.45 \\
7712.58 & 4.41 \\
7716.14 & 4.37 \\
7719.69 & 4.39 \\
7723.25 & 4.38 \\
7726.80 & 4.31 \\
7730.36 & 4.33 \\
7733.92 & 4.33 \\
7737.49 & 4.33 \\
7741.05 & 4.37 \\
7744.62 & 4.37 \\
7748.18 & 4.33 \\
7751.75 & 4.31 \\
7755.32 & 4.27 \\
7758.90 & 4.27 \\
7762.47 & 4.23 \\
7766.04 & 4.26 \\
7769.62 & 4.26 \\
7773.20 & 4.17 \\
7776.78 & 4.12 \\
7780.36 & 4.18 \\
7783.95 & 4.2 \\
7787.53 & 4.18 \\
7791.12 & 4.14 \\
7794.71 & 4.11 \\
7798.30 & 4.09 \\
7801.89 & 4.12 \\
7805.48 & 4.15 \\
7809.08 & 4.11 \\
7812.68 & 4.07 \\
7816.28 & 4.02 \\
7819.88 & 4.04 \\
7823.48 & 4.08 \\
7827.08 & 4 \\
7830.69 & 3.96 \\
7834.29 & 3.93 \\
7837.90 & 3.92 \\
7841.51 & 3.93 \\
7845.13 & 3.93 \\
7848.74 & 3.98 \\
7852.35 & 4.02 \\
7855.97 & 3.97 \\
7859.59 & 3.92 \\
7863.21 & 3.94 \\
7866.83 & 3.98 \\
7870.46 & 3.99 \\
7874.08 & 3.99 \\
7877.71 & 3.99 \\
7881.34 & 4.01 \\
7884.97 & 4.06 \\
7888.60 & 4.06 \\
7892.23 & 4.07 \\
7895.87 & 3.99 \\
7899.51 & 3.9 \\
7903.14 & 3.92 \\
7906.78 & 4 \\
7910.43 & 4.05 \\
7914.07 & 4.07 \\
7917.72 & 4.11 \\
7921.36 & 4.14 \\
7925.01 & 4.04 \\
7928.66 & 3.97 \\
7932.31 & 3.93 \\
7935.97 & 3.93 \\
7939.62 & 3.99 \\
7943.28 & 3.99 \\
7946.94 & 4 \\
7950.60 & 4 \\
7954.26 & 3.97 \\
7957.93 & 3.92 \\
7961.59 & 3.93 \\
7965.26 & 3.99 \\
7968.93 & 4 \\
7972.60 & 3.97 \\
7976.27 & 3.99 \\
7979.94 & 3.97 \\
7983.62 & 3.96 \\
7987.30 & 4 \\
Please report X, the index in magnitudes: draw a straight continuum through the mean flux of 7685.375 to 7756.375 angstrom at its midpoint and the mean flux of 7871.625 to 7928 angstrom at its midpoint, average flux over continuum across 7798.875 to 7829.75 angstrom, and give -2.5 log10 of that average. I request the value 0.03 mag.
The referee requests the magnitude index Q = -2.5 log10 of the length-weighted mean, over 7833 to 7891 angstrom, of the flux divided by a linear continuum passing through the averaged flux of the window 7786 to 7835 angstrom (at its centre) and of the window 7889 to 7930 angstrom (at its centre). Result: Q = 0.02 mag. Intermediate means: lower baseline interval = 4.07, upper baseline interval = 4.03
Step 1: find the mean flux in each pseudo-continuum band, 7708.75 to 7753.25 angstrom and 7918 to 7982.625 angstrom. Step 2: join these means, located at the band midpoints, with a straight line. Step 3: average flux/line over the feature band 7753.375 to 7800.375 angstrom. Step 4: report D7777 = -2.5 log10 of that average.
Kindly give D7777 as 0.02 mag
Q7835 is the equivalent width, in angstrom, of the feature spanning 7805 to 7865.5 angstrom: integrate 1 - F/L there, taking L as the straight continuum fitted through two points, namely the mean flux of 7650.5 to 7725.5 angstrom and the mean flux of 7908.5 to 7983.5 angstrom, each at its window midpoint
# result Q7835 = 2.38 angstrom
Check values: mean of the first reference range 4.37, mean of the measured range 3.99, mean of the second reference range 4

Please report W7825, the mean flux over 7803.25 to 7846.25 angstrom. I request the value 4.01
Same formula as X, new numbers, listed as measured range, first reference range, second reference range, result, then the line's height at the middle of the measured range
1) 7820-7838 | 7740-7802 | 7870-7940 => 0.038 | 4.13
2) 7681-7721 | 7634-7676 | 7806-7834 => -0.026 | 4.28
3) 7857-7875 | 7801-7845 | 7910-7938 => 0.017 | 4.02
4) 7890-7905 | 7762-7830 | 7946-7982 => 0.017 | 4.03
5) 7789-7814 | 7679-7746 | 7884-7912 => 0.020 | 4.19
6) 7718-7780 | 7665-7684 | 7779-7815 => -0.020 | 4.22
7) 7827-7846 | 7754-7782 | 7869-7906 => 0.042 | 4.09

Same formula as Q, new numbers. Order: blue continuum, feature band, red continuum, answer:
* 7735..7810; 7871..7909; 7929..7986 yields 0.02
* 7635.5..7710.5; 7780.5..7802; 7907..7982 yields 0.02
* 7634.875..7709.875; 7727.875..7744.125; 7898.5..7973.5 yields -0.02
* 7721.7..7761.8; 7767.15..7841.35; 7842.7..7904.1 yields 0.02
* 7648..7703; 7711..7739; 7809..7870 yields -0.03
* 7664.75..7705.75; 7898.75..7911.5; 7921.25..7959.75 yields 0.02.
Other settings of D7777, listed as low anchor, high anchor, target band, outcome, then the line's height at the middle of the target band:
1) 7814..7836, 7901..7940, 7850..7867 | 0.012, 4.01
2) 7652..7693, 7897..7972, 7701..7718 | -0.029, 4.3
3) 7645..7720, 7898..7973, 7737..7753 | -0.017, 4.28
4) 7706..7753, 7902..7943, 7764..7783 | 0.022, 4.28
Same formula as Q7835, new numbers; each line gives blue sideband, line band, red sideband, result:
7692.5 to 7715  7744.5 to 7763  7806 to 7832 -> -0.18 angstrom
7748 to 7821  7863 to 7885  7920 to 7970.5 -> 0.40 angstrom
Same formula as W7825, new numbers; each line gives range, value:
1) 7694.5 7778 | 4.33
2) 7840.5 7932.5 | 4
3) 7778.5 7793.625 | 4.17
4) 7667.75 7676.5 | 4.36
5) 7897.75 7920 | 4.01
